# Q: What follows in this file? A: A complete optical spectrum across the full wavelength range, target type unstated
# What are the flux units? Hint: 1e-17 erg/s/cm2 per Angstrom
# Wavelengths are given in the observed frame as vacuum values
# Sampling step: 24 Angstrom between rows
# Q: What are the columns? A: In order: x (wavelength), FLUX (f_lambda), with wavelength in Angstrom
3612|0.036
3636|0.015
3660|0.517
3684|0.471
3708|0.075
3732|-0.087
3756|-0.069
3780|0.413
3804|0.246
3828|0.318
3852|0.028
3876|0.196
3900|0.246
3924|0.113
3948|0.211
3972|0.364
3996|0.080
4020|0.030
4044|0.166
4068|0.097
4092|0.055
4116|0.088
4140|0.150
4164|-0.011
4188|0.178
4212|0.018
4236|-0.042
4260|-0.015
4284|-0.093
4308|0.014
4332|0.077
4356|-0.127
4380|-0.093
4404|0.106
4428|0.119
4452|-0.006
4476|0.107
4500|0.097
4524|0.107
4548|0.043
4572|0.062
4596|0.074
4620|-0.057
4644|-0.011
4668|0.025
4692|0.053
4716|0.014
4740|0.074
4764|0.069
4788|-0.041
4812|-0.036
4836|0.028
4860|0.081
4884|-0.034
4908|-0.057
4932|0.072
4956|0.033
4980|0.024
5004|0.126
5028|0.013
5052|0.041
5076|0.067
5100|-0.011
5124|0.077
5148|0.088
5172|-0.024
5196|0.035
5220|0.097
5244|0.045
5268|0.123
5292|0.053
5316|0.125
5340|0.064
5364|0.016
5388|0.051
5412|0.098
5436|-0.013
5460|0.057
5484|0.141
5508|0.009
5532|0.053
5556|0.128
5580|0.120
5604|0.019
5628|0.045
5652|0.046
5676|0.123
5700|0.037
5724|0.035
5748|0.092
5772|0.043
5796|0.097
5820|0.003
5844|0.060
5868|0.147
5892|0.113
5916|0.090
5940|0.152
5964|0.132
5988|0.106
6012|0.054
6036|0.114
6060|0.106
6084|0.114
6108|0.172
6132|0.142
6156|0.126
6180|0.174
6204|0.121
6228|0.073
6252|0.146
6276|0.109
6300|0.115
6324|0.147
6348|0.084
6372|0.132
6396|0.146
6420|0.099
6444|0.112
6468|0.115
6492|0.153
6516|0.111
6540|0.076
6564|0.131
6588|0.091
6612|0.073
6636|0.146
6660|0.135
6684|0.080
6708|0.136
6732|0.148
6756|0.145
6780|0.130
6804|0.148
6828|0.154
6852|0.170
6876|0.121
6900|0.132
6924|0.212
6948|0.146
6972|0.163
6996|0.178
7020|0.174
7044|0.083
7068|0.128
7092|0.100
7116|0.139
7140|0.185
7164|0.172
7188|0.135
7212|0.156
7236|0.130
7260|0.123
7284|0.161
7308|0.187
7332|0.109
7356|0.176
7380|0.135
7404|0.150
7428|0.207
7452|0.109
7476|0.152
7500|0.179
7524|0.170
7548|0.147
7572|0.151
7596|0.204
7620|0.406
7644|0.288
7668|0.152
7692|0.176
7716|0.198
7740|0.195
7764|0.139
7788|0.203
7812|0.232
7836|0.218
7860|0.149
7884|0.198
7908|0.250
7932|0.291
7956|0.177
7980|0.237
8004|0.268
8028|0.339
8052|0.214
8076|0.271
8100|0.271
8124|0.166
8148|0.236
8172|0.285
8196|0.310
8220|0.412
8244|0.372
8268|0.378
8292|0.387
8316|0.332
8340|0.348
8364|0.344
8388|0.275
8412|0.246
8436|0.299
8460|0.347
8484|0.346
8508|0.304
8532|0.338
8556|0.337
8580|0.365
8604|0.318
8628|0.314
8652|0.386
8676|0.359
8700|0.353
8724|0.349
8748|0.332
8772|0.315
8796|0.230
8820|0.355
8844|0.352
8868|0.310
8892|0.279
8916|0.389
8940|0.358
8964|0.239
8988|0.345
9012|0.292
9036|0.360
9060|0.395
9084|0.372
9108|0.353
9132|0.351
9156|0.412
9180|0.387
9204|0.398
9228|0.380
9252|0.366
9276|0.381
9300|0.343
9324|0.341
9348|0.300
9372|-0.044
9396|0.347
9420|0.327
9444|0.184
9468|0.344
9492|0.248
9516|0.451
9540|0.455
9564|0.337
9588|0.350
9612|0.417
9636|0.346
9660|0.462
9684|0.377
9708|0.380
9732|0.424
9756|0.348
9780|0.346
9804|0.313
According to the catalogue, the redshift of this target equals 1.05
